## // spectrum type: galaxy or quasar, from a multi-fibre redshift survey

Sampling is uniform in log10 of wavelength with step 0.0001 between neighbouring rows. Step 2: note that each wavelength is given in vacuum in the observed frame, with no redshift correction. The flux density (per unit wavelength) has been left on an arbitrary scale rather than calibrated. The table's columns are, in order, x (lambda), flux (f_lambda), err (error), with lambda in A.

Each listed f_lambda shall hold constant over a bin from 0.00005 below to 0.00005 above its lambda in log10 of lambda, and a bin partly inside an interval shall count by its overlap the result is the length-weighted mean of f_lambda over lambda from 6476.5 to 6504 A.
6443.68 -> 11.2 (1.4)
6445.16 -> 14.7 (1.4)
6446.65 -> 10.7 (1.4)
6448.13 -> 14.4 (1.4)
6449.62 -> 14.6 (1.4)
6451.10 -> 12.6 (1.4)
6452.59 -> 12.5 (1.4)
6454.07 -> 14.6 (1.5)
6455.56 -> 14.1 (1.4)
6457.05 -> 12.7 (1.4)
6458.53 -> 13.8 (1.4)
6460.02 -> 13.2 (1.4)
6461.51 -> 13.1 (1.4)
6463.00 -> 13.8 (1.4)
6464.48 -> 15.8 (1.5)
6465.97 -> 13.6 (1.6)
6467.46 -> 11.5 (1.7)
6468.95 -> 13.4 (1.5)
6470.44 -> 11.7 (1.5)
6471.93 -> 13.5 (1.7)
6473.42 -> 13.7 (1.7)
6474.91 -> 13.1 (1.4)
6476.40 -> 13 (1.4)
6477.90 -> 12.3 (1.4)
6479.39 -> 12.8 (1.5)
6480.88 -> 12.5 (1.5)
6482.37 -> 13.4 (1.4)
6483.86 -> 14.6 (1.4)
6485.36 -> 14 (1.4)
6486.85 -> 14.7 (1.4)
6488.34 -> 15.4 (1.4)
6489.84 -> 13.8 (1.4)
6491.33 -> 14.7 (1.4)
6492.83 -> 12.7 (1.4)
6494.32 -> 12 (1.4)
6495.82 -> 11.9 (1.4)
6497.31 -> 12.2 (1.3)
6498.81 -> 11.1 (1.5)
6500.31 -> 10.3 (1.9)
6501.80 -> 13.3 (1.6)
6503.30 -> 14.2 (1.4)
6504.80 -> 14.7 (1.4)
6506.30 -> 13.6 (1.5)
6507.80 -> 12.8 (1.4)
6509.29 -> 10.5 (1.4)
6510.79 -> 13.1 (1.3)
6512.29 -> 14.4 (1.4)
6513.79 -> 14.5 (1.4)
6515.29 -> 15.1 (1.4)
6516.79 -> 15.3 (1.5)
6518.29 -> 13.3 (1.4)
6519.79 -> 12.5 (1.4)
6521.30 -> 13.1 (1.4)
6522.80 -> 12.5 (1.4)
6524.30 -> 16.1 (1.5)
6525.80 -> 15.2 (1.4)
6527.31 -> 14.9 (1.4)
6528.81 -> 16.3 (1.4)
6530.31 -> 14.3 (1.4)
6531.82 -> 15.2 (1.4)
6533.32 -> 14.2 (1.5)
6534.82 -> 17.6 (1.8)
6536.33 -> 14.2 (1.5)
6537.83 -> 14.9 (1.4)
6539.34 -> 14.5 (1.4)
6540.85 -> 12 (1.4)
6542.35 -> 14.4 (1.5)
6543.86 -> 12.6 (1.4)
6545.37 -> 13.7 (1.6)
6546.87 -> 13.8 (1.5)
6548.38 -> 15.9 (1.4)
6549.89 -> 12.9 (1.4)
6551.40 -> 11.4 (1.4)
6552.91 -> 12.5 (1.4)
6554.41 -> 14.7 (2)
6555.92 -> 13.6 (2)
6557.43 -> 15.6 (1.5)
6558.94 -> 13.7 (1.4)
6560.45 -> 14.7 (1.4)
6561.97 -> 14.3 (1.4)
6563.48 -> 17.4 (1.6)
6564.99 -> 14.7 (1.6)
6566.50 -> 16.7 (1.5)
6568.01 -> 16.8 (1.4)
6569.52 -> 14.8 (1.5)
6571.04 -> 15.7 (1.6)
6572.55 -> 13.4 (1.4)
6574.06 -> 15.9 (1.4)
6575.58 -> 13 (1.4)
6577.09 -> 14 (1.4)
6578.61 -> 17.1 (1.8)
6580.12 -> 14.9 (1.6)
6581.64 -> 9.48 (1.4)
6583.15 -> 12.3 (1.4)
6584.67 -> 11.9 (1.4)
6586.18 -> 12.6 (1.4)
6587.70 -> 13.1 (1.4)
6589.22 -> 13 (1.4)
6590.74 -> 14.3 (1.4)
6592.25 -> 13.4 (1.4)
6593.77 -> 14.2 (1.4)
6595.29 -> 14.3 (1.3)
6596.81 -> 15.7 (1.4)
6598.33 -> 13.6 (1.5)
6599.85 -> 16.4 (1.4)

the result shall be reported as 13.1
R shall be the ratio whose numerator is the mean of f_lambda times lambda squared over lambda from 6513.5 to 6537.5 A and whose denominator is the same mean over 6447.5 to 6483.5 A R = 1.1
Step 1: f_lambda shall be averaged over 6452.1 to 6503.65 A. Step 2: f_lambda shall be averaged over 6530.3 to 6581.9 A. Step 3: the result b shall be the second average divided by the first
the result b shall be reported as 1.1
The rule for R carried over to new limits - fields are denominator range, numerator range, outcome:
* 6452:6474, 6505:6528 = 1.05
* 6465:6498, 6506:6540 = 1.09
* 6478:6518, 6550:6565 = 1.08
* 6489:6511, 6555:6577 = 1.20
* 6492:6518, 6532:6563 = 1.10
